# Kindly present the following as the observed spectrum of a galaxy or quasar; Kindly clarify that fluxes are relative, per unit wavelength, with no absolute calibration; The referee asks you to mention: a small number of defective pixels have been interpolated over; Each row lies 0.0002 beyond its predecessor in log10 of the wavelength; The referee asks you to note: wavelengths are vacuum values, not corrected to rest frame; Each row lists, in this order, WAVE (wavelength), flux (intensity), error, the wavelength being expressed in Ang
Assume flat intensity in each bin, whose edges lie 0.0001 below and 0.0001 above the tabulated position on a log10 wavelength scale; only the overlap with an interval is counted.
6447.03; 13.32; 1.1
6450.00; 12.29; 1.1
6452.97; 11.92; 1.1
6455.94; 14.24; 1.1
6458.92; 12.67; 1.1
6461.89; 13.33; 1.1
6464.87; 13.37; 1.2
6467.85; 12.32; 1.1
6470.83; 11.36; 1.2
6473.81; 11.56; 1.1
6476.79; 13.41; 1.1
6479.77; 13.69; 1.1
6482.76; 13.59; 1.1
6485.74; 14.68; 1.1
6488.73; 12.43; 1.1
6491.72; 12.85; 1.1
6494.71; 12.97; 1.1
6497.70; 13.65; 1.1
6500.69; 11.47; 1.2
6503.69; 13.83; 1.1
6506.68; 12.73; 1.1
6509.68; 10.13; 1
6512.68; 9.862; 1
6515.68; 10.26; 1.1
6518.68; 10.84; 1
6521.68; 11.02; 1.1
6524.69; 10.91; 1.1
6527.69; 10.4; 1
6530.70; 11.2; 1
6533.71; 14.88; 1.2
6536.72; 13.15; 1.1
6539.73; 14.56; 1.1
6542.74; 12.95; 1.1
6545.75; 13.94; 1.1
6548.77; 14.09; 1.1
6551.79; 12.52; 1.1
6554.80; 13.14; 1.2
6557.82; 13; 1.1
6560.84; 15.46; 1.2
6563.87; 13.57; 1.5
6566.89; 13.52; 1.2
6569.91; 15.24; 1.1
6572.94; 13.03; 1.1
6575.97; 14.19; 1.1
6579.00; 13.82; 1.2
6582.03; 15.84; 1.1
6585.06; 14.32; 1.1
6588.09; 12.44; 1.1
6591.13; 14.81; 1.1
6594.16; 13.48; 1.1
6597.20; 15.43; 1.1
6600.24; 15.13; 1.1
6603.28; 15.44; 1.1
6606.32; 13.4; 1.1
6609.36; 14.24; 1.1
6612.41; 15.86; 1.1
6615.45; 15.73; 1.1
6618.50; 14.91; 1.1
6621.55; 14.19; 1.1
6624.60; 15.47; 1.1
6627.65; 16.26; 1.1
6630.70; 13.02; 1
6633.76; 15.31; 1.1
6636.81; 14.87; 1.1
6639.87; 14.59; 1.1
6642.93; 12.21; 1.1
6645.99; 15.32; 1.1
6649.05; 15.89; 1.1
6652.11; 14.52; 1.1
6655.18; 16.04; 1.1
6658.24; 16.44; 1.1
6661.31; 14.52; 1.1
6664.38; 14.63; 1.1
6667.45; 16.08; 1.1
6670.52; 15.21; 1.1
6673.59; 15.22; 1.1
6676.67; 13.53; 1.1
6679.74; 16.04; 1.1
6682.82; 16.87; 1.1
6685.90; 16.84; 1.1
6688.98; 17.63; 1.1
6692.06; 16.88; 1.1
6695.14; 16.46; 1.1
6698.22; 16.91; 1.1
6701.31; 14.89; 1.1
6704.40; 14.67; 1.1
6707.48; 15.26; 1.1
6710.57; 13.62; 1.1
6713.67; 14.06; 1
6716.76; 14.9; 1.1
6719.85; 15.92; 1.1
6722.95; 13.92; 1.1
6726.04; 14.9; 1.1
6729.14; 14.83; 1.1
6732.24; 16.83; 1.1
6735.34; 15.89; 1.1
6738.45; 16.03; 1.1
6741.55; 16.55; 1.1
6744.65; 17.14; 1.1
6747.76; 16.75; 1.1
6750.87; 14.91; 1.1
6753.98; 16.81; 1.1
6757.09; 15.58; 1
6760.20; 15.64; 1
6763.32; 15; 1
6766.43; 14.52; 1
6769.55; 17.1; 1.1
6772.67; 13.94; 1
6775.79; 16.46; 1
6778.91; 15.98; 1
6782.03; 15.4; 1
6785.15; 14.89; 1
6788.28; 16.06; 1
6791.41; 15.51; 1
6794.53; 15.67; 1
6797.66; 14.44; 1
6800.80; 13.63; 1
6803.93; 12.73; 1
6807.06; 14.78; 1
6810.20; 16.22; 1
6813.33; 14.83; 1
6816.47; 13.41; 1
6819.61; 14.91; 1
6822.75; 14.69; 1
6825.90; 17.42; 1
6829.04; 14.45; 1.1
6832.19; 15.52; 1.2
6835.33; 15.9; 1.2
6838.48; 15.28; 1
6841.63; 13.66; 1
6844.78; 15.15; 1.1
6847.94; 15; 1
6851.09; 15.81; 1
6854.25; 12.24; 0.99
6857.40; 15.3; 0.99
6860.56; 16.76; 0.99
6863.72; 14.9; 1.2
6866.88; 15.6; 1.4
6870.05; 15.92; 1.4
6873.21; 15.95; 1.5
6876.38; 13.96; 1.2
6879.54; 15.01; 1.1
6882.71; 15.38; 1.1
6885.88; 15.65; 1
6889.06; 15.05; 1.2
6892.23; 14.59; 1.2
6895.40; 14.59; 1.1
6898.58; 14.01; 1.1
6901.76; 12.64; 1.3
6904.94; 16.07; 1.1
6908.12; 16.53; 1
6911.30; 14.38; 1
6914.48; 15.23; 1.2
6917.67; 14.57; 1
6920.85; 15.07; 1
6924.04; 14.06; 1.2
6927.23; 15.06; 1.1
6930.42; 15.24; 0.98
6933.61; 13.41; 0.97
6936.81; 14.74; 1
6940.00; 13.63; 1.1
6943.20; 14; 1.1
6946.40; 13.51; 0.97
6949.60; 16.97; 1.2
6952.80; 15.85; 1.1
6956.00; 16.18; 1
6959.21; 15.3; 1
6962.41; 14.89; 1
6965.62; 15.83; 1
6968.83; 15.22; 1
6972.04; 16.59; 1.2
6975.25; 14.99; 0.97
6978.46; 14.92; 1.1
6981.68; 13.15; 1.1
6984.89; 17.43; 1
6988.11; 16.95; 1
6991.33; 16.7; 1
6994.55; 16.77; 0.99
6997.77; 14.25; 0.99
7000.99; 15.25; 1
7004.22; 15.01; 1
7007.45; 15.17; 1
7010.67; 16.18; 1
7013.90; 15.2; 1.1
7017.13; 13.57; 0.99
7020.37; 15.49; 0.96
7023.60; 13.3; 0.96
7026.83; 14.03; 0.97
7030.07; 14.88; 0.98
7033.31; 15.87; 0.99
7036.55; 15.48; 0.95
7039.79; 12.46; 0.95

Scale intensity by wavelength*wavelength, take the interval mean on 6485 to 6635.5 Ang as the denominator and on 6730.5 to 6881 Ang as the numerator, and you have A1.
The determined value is 1.22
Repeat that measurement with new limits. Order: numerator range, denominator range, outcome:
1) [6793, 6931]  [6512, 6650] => 1.18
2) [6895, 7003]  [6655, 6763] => 1.04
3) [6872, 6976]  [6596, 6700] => 1.06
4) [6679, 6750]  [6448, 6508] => 1.31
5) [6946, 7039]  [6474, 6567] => 1.39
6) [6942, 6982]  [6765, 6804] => 1.06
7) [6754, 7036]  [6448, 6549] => 1.36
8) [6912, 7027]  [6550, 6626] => 1.18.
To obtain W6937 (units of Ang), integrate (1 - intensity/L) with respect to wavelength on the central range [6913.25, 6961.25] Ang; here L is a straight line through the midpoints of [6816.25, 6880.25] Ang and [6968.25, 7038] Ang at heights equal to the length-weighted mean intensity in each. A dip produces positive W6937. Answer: 1.16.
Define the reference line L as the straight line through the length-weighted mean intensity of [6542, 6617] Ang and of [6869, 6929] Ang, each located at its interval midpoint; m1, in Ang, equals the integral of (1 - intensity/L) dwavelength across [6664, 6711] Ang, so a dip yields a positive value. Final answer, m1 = -4.2 Ang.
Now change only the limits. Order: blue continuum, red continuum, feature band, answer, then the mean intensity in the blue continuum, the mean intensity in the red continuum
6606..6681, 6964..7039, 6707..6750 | -1.23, 15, 15.3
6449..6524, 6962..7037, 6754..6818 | -4.73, 12.4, 15.3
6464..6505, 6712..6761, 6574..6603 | -0.72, 12.9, 15.7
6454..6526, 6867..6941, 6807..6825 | -0.74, 12.4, 14.8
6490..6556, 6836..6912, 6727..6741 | -1.98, 12.3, 15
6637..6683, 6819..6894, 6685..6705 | -1.71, 15.1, 15.2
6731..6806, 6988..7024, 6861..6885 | 0.18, 15.5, 15.3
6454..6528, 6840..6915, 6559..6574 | -1.55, 12.3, 15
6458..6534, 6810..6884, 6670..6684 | -1.66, 12.2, 15.1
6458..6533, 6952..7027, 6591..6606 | -2.20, 12.2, 15.4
